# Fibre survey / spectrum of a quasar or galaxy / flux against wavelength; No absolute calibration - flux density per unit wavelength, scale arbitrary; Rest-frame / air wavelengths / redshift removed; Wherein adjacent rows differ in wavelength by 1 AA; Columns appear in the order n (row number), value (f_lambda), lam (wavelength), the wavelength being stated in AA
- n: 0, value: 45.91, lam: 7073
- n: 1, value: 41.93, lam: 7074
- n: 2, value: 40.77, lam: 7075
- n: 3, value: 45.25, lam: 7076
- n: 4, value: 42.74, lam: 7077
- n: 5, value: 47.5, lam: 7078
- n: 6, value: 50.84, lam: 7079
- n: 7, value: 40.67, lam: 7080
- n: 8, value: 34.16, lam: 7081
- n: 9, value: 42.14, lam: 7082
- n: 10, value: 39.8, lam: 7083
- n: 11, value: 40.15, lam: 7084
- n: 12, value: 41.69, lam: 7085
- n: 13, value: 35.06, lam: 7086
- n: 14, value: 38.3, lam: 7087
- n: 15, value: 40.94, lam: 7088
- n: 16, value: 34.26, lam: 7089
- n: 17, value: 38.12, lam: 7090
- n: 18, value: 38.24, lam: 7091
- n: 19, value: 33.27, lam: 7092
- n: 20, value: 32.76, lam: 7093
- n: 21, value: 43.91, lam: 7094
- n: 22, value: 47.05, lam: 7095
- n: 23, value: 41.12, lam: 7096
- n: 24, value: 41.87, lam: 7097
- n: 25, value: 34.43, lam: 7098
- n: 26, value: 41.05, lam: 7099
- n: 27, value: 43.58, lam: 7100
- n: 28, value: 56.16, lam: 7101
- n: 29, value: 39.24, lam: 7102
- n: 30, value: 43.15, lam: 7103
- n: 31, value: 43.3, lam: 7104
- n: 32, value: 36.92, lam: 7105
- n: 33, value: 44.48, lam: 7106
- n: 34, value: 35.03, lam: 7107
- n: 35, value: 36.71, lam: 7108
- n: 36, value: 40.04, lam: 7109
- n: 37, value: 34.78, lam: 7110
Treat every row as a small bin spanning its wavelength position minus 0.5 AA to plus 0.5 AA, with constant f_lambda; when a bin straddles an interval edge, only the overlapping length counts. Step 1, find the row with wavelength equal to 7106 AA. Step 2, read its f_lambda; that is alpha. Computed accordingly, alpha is 44.48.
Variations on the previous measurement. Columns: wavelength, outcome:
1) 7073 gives 45.91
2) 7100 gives 43.58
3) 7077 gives 42.74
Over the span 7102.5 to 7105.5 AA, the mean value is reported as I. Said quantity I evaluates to 41.1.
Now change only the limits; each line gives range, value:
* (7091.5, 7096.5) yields 39.6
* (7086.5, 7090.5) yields 37.9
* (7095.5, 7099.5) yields 39.6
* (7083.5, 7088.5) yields 39.2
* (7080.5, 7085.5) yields 39.6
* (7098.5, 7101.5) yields 46.9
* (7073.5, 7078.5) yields 43.6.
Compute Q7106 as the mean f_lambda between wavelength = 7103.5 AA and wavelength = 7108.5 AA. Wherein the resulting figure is 39.3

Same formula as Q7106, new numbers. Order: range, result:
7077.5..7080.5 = 46.3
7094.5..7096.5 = 44.1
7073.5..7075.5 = 41.4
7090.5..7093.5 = 34.8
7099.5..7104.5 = 45.1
